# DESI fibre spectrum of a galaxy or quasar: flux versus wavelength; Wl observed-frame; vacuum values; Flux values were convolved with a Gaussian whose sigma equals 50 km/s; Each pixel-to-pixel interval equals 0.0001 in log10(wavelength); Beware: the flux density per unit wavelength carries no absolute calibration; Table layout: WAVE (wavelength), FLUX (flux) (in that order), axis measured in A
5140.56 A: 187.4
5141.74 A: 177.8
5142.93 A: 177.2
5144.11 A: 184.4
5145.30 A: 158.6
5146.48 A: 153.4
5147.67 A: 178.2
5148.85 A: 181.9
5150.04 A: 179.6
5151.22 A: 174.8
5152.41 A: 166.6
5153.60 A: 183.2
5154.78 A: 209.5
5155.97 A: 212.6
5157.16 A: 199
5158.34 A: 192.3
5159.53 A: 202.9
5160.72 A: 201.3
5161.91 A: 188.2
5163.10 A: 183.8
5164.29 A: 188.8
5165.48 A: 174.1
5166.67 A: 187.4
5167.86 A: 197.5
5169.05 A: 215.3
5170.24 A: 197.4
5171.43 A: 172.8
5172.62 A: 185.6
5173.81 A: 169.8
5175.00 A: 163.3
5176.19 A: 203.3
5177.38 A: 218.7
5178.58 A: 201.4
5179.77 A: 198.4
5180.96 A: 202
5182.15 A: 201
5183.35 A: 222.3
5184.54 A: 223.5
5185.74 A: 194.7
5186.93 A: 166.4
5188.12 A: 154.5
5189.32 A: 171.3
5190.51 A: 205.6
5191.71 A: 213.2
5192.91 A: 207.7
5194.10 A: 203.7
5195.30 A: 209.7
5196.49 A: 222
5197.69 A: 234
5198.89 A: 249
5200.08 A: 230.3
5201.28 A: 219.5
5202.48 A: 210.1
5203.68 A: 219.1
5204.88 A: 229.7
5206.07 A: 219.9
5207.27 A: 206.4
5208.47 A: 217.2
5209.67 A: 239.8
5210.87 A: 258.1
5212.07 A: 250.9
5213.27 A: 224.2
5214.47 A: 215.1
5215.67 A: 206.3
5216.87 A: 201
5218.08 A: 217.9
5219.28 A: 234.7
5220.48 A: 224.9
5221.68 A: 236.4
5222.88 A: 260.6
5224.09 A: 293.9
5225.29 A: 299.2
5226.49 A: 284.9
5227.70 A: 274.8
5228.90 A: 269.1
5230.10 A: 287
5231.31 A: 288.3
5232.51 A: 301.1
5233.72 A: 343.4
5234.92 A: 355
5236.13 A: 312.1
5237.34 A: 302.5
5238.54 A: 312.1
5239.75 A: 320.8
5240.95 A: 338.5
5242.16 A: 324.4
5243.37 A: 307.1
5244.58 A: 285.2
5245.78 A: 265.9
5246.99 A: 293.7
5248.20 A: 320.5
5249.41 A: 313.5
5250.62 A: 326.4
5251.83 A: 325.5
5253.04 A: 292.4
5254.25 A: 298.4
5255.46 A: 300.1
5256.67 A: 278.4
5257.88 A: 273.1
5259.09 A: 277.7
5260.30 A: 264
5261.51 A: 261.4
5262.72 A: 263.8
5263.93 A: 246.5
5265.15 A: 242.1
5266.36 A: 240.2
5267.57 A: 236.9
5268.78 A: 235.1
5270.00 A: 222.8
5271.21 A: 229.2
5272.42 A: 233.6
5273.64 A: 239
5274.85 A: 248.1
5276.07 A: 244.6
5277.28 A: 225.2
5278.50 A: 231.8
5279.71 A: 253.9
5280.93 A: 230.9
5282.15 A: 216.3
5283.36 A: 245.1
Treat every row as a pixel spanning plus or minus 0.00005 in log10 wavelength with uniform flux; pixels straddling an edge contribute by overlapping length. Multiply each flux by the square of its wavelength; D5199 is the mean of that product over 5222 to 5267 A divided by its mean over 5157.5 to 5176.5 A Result 1.60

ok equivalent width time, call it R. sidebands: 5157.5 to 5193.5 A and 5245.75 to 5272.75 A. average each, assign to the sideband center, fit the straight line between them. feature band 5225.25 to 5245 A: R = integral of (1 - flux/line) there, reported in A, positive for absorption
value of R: -4.5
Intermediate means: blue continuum 194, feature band 307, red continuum 272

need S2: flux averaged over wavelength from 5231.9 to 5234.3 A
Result 322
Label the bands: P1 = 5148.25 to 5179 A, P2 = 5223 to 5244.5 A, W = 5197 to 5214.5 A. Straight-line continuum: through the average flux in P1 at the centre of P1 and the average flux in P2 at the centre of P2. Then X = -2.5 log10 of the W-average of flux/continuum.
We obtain 0.14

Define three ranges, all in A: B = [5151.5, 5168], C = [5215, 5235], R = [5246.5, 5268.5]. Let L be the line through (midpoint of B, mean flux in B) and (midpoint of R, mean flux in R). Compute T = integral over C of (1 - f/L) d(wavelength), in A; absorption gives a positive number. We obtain -1.3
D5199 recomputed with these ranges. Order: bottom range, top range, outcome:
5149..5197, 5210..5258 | 1.49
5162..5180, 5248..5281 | 1.43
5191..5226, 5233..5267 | 1.31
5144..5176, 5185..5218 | 1.17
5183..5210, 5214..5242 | 1.33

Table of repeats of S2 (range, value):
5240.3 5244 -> 323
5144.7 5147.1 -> 156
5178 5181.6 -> 201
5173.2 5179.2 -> 191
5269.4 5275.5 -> 235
